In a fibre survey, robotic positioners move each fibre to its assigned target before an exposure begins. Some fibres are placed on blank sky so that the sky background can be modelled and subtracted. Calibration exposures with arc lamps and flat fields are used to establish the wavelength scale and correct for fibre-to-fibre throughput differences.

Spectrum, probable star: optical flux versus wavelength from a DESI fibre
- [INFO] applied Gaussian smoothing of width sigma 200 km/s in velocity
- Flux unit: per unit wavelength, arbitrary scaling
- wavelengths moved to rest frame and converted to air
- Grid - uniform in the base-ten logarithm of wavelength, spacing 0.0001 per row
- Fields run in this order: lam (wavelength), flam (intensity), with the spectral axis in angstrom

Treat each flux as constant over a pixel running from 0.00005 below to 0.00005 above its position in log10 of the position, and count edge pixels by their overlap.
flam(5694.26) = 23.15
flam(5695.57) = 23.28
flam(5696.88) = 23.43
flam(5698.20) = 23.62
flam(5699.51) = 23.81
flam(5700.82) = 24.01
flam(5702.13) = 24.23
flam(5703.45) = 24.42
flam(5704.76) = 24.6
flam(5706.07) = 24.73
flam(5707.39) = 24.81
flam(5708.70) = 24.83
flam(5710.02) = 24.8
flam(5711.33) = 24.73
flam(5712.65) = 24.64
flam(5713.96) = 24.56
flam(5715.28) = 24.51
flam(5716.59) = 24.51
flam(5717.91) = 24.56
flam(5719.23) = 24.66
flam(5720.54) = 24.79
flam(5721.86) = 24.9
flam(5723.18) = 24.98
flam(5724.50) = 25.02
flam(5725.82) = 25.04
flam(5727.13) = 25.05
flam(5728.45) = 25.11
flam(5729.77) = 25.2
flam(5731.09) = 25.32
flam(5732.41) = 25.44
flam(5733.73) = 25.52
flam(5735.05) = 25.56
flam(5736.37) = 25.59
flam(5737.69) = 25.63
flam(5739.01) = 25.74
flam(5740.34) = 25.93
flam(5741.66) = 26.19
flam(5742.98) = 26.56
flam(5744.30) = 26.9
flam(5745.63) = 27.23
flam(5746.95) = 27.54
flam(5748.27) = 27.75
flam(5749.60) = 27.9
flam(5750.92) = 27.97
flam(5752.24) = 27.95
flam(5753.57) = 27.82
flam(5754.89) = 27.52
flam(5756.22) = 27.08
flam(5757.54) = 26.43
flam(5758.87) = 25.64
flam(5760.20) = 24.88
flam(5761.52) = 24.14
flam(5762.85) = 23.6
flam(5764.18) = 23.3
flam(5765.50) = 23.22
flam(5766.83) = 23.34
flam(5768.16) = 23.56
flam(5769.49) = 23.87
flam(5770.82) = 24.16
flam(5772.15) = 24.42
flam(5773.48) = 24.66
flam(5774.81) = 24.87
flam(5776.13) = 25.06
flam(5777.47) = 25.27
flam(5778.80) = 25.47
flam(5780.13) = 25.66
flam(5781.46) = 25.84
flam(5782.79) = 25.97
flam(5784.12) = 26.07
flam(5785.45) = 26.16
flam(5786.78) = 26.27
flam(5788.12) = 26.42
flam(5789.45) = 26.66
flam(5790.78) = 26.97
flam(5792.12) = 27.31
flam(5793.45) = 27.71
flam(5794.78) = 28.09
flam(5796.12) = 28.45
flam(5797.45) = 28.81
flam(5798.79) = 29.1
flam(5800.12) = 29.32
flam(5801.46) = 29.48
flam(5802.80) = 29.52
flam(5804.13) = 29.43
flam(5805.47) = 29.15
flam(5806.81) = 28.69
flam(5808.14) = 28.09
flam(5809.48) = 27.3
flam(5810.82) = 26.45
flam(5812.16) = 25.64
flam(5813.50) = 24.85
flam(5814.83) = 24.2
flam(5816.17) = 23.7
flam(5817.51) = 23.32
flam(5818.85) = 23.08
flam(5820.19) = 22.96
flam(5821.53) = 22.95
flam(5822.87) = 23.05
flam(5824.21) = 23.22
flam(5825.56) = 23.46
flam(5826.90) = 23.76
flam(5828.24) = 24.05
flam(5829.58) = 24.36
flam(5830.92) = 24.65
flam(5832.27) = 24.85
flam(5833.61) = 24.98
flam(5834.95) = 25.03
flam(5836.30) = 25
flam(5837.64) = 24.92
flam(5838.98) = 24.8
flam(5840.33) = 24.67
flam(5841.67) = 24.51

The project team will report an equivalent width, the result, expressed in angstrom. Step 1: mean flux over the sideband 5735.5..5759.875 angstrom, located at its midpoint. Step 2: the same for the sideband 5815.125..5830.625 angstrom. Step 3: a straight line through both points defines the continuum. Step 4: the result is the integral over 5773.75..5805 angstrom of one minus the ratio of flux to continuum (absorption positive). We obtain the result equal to -2.72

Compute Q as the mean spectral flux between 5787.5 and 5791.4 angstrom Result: 26.7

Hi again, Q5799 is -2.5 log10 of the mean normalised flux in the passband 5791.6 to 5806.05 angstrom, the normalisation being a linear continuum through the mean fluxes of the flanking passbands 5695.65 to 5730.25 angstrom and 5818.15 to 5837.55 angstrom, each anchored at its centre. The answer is -0.19 mag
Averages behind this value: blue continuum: 24.6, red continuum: 24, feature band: 28.8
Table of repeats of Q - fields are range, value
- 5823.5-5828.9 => 23.6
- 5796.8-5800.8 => 29.1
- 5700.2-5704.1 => 24.2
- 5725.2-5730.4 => 25.1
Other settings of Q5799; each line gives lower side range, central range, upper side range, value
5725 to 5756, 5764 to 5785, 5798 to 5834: 0.06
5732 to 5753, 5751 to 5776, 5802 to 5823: 0.05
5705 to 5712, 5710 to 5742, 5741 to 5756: 0.03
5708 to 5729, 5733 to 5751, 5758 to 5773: -0.09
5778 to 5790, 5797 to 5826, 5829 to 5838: -0.03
